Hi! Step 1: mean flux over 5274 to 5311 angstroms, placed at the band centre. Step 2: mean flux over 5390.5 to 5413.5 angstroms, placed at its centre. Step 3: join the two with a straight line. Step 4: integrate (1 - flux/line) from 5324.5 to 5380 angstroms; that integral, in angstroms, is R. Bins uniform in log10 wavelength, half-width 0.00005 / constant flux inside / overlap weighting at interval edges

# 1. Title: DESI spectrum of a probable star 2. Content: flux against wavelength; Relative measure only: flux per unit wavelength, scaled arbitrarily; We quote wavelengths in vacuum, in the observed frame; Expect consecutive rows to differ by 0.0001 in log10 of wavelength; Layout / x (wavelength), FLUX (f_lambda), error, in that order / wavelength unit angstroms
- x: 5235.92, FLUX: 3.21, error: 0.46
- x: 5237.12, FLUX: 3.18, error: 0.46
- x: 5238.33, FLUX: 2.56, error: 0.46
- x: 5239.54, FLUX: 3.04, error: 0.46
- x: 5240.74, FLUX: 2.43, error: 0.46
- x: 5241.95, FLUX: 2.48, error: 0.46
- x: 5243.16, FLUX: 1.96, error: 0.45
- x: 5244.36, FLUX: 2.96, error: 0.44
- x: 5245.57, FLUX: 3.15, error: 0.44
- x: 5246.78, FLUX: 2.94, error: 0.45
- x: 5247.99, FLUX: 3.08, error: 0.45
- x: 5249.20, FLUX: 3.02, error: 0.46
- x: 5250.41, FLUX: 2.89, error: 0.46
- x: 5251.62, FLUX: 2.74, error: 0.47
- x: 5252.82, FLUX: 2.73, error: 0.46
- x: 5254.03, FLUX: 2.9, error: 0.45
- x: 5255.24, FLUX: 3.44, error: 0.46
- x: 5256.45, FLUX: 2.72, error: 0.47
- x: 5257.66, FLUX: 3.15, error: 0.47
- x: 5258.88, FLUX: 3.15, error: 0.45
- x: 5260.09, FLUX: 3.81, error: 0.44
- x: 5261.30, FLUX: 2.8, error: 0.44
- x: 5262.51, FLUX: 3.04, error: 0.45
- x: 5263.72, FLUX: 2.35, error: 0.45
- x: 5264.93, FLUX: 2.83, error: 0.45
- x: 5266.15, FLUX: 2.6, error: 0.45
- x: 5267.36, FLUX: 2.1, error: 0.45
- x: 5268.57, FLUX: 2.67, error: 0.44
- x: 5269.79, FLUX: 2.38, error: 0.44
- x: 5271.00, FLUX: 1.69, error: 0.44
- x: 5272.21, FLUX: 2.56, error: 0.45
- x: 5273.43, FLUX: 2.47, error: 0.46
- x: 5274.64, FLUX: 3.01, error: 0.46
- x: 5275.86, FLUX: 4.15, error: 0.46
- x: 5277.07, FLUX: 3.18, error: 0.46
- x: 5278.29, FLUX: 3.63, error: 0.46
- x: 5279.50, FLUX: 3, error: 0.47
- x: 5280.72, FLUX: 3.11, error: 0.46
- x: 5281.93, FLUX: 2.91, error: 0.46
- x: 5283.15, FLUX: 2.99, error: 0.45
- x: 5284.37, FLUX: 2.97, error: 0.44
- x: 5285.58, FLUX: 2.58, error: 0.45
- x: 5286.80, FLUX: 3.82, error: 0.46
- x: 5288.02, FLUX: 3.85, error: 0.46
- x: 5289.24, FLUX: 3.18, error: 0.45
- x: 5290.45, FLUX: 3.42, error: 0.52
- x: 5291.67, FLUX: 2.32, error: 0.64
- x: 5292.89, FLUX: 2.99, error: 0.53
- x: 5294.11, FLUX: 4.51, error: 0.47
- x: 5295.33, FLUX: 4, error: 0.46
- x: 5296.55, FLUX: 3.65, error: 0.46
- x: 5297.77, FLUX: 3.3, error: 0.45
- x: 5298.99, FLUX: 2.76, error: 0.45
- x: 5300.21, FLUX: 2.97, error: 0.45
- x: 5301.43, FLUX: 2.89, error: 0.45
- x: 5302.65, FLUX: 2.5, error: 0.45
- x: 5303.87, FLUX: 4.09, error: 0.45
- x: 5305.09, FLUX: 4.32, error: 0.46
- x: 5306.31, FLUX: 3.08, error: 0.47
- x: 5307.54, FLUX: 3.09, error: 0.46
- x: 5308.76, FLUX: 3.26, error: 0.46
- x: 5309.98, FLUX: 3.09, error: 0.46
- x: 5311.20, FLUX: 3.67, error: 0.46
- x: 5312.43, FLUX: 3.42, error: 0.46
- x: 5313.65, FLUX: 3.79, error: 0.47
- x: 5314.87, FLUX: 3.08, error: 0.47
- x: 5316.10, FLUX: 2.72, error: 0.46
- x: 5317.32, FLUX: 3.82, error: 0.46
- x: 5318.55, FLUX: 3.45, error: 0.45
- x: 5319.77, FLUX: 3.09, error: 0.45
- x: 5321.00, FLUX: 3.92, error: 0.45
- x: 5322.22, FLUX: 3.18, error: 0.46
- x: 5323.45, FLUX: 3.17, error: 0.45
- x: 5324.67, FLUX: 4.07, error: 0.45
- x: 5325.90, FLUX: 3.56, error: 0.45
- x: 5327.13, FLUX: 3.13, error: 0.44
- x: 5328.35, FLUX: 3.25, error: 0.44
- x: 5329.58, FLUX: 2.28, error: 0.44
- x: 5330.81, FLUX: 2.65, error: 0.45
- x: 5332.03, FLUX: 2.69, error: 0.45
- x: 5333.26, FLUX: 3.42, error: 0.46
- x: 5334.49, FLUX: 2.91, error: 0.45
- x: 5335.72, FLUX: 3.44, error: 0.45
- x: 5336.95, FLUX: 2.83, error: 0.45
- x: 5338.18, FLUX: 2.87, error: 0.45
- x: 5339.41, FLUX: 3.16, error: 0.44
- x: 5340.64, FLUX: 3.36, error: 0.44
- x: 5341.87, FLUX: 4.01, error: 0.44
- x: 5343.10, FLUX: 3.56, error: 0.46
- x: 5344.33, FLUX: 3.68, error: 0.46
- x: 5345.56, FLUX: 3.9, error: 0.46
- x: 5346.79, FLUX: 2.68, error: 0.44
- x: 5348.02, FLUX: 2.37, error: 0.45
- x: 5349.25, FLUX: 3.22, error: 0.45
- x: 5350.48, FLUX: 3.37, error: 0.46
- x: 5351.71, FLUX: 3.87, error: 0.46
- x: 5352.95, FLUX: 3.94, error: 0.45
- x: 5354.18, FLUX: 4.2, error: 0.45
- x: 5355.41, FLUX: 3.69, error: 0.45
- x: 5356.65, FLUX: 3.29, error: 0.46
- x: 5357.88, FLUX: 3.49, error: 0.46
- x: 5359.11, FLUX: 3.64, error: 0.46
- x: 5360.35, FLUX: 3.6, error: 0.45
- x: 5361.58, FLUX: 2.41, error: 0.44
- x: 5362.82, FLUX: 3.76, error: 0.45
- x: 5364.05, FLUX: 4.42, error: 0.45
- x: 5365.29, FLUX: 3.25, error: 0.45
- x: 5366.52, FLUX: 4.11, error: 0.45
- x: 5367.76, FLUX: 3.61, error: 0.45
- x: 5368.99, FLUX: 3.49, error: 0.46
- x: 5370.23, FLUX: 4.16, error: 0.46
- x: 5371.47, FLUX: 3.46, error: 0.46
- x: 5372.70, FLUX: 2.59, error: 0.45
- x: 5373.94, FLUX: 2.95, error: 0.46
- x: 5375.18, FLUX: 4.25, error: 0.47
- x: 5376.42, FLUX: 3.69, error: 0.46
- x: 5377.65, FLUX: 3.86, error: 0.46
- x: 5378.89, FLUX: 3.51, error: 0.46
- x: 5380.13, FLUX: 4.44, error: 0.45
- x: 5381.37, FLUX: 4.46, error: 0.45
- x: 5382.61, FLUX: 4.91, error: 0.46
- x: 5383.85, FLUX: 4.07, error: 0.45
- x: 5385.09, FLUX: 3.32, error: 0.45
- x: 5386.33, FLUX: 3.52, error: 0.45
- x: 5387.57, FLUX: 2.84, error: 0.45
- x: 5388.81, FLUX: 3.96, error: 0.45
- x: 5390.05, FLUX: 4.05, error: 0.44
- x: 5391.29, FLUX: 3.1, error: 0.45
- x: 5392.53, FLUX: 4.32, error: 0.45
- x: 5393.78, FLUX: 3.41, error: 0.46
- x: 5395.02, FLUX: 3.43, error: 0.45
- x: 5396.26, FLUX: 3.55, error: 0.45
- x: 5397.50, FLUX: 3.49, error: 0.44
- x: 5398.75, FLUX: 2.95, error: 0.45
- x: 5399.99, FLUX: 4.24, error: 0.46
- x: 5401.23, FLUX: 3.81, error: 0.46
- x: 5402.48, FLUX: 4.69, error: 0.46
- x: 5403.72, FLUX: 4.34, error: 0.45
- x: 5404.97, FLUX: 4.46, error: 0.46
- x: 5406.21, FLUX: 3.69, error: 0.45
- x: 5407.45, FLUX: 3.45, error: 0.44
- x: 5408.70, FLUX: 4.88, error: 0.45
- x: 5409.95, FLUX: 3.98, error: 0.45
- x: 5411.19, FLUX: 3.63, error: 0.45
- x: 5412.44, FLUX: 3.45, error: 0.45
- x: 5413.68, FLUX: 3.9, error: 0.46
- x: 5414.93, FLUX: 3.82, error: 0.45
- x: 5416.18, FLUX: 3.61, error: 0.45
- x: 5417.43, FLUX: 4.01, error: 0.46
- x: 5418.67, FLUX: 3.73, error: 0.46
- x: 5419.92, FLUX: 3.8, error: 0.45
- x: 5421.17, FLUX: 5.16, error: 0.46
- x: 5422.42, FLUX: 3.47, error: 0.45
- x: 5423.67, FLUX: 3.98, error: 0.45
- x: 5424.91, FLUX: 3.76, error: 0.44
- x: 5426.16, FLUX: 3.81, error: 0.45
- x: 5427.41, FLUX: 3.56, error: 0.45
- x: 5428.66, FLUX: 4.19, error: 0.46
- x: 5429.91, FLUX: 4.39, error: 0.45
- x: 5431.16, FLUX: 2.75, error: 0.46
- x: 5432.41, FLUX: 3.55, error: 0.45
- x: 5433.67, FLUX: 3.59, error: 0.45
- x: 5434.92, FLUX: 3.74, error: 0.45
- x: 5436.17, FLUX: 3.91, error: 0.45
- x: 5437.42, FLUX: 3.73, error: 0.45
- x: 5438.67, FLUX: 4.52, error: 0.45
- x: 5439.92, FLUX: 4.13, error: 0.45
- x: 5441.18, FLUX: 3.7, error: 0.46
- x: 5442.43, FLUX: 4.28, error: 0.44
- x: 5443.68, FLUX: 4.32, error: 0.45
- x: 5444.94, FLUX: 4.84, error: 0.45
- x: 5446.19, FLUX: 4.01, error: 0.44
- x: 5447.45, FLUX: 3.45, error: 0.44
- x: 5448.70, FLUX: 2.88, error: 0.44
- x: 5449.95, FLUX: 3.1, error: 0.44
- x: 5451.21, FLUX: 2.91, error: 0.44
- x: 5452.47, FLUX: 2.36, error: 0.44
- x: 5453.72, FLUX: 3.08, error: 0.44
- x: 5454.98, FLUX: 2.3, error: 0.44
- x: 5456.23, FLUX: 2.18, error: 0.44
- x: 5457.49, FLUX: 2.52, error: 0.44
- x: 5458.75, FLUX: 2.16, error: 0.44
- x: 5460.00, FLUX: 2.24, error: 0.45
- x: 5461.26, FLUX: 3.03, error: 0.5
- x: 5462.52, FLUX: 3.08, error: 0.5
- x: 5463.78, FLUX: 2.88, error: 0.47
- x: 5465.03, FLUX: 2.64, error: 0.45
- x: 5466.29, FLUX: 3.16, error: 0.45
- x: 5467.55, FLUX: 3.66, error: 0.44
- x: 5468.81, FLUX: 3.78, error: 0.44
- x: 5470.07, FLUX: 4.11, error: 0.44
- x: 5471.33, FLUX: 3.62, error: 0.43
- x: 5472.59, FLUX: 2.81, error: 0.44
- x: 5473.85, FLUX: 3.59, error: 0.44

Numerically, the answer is 2.6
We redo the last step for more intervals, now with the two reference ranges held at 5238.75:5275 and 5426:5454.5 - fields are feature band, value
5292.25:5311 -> -2.41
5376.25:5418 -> -4.68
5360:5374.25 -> -0.78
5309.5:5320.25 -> -1.06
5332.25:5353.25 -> -0.75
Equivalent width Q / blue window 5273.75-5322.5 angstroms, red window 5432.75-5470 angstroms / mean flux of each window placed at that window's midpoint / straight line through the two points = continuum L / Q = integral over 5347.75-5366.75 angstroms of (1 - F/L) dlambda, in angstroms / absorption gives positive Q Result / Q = -1.3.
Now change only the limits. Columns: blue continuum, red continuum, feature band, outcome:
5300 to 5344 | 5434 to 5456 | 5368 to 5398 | -2.41 angstroms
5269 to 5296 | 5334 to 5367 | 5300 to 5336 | 0.23 angstroms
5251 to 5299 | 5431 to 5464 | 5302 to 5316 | -1.26 angstroms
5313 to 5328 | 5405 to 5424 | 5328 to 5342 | 1.83 angstroms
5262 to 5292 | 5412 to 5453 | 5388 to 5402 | -0.38 angstroms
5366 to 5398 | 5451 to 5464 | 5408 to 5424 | -3.71 angstroms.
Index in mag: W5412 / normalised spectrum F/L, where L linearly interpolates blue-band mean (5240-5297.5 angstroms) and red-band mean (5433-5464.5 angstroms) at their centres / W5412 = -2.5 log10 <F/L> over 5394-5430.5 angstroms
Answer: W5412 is -0.20 mag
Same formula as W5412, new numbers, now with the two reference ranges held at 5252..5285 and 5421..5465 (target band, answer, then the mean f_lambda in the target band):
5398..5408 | -0.19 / 3.95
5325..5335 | 0.03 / 3.02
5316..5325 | -0.13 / 3.45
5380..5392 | -0.18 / 3.85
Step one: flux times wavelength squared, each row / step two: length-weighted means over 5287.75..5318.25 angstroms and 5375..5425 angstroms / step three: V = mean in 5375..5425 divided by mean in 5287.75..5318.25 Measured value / 1.20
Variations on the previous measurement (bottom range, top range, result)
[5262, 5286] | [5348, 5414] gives 1.38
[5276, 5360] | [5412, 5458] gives 1.14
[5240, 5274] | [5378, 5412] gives 1.48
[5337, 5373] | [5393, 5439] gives 1.13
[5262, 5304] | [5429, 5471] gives 1.18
